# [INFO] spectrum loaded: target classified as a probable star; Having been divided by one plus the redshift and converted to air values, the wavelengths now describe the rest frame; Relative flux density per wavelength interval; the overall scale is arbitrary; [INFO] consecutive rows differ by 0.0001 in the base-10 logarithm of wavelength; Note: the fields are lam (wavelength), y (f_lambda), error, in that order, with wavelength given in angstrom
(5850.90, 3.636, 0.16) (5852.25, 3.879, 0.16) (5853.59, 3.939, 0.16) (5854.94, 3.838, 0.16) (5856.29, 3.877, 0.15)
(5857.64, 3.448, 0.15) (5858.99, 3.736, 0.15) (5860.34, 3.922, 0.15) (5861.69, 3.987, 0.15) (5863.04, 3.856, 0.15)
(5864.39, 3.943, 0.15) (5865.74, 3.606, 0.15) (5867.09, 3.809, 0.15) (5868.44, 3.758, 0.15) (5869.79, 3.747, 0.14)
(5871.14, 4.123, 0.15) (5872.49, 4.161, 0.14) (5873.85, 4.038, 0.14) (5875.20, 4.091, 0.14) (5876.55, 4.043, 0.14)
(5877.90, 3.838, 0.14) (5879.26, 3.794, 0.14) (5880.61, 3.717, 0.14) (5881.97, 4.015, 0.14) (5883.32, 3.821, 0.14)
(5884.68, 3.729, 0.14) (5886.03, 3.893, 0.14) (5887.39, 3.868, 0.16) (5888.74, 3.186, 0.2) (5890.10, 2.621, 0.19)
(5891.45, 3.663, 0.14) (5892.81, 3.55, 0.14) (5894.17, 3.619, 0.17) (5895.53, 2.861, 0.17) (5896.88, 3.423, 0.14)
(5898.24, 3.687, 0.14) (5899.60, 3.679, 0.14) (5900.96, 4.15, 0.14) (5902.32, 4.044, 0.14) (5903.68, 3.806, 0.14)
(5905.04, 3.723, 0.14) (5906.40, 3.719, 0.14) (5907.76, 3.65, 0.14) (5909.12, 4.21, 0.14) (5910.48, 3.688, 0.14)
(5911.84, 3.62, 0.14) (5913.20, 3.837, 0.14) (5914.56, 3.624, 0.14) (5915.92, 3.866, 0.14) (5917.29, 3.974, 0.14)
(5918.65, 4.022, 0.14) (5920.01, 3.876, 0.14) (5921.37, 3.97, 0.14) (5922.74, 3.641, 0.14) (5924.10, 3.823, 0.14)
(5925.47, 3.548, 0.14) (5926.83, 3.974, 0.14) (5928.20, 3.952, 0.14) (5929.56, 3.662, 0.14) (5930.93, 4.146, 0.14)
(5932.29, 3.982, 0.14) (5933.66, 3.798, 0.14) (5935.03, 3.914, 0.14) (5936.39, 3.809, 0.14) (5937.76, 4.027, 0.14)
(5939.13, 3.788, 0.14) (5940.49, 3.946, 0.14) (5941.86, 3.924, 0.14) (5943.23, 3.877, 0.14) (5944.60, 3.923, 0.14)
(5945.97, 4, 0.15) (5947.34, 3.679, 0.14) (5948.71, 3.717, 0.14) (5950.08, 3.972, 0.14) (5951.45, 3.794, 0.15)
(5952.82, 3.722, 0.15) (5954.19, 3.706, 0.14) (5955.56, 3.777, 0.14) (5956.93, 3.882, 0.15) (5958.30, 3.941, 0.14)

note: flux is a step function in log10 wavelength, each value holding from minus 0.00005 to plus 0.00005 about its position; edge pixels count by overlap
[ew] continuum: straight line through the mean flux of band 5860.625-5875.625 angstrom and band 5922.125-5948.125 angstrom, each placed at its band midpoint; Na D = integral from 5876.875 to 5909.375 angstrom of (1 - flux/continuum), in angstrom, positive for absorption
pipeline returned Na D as 1.9 angstrom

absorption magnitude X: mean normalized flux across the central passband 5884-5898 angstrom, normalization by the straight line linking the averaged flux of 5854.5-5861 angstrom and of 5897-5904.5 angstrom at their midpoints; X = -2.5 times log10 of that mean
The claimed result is 0.11 mag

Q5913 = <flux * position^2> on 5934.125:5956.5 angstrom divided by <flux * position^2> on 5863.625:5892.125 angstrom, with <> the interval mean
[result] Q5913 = 1.0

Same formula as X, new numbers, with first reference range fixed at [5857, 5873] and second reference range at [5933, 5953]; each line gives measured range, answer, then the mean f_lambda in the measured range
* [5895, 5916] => 0.04 mag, 3.73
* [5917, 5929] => 0.00 mag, 3.86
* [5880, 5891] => 0.07 mag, 3.61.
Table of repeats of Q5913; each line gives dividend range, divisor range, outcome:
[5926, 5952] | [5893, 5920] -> 1.05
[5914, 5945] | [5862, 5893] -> 1.04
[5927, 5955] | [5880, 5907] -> 1.08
